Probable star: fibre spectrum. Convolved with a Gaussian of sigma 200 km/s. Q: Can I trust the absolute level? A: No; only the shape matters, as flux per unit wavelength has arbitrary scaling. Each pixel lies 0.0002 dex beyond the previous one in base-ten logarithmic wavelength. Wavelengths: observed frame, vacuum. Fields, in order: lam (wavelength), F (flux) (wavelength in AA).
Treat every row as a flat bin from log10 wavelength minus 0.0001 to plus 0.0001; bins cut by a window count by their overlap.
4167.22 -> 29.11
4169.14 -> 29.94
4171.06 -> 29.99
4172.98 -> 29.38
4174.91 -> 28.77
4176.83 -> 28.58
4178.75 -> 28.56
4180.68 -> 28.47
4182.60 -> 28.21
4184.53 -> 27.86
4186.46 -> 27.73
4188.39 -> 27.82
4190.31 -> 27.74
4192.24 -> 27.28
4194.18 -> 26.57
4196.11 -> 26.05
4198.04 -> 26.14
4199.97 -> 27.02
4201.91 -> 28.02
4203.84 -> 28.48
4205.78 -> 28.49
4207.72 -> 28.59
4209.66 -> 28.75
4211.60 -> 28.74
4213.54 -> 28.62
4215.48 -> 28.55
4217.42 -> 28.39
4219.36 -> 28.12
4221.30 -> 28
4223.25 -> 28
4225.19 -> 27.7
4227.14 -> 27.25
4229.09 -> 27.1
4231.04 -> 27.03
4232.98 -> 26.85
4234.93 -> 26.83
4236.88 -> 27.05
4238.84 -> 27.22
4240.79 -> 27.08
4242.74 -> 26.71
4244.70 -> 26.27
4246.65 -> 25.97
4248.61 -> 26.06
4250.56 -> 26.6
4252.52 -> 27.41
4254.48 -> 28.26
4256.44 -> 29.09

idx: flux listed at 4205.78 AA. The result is 28.49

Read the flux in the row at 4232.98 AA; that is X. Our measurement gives 26.85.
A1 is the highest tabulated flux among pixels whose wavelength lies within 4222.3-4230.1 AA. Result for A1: 28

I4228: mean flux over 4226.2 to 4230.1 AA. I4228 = 27.1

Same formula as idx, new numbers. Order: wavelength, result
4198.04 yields 26.14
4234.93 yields 26.83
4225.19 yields 27.7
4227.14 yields 27.25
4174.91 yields 28.77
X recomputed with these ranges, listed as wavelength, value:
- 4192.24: 27.28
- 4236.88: 27.05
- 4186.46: 27.73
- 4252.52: 27.41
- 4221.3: 28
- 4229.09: 27.1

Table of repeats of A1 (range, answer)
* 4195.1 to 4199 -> 26.14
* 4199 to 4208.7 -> 28.59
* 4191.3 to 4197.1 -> 27.28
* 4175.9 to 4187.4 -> 28.58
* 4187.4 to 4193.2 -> 27.82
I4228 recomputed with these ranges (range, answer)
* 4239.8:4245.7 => 26.7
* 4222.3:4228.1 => 27.7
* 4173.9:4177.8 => 28.7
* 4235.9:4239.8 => 27.1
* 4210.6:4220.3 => 28.5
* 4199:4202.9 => 27.6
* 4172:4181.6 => 28.7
